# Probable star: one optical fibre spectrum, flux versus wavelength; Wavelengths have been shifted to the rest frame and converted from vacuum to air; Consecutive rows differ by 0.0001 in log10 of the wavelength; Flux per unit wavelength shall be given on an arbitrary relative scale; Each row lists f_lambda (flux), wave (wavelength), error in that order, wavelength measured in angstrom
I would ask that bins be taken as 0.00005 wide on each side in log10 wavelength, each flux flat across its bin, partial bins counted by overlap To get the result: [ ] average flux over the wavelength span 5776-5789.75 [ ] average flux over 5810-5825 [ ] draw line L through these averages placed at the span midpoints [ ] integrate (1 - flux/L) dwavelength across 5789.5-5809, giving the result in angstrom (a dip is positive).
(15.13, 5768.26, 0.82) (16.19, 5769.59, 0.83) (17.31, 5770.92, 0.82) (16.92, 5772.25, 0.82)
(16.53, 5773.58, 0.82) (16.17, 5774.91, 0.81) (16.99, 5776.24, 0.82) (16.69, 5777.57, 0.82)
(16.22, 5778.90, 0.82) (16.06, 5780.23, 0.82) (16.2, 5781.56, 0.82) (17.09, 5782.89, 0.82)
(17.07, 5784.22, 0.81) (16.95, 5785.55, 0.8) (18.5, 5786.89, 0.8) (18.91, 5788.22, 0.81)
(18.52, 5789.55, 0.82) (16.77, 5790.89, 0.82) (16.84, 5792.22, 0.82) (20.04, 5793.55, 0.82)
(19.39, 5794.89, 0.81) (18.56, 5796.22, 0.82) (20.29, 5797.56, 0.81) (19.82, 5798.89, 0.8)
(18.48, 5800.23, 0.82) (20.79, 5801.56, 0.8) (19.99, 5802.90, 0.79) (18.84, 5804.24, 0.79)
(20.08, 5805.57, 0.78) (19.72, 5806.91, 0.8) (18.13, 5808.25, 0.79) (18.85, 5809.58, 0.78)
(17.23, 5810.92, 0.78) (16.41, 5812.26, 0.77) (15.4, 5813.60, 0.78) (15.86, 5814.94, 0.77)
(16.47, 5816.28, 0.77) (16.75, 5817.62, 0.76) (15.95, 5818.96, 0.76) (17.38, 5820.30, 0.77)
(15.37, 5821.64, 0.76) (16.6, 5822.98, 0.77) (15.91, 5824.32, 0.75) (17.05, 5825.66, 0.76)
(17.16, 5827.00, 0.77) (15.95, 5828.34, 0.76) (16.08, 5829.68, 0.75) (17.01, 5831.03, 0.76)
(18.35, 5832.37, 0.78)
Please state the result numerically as -2.7 angstrom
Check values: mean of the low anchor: 17.2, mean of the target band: 19.1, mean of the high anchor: 16.3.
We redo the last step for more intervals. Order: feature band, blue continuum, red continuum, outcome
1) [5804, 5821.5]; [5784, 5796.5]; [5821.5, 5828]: -0.3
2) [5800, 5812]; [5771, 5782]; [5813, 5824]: -2.0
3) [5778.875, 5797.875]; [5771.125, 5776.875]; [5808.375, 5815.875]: -1.2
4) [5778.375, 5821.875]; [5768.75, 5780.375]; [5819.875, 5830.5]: -3.6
